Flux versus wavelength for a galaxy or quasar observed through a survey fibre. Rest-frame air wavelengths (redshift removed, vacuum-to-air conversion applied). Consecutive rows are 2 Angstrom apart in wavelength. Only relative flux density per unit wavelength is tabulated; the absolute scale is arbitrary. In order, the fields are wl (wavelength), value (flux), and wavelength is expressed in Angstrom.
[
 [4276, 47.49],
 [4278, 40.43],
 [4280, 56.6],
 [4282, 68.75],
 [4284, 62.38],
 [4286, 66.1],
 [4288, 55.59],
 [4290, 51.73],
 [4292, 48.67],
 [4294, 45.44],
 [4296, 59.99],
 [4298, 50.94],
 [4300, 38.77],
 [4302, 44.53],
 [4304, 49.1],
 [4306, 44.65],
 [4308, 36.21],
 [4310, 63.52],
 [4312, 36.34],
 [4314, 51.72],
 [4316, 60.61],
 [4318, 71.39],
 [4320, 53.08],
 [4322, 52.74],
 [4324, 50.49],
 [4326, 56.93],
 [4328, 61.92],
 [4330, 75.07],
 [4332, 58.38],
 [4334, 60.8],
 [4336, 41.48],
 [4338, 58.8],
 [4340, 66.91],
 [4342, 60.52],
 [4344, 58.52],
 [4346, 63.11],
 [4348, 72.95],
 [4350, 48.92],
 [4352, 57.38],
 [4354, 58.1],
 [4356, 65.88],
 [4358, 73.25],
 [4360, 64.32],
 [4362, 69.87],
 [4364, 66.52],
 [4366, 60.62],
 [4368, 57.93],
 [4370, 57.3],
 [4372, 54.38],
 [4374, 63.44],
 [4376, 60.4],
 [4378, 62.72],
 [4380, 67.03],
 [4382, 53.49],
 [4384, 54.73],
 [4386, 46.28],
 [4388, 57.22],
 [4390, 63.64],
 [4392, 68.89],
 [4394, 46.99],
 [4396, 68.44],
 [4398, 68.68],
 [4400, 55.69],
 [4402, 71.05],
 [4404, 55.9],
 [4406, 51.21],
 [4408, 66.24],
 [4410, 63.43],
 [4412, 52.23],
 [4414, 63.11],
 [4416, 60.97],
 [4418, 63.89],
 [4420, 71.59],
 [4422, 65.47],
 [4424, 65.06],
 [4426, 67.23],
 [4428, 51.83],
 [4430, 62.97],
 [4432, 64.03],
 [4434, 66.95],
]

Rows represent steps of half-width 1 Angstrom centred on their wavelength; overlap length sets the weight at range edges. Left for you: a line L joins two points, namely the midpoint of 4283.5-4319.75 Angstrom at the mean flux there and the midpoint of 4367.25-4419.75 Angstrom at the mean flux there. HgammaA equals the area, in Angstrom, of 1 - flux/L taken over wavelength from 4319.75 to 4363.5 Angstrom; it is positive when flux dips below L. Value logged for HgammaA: -4.0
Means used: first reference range 52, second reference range 60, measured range 60.6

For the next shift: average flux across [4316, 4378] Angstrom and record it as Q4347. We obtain 60.7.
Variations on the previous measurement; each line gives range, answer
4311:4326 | 54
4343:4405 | 61.1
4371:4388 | 57.8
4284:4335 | 54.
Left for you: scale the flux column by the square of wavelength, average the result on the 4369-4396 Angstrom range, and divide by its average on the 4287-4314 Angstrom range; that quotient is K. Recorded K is 1.26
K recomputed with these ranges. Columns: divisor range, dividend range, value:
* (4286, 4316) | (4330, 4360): 1.26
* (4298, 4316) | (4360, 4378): 1.35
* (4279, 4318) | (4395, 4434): 1.26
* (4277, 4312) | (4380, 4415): 1.21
